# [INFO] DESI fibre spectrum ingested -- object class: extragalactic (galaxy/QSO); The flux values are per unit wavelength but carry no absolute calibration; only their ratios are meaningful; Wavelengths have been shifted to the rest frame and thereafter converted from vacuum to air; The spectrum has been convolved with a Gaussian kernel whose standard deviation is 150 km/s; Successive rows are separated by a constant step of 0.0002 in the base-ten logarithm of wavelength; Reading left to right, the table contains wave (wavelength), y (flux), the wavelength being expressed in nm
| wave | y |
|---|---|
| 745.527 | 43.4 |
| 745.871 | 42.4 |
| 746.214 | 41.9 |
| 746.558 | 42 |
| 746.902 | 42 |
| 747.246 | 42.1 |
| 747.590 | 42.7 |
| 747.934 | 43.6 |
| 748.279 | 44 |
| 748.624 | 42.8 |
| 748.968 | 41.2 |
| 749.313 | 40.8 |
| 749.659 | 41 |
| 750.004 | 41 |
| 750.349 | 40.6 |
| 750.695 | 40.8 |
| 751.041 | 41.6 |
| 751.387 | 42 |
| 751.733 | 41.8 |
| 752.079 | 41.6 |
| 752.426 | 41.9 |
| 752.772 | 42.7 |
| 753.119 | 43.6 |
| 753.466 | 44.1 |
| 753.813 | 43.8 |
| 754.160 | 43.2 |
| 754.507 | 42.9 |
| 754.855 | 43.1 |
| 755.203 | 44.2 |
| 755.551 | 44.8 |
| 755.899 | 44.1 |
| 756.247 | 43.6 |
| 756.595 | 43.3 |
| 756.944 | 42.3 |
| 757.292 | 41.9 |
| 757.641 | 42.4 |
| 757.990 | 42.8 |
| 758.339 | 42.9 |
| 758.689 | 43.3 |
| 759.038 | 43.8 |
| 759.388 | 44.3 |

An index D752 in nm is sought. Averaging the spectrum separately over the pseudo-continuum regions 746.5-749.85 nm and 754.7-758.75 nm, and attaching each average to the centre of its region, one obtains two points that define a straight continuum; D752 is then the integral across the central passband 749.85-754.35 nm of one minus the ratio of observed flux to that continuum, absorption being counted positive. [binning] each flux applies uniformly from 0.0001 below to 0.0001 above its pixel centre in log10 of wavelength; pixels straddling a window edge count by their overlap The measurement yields 0.05 nm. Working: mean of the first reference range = 42.2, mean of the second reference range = 43.2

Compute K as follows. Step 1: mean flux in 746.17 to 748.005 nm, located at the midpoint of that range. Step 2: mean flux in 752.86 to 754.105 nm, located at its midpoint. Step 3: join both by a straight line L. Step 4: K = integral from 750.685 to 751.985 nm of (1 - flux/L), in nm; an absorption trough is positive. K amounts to 0.05 nm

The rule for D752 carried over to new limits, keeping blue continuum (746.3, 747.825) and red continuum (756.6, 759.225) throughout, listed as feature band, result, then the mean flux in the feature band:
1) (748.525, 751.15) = 0.075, 41.2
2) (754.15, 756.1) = -0.050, 43.8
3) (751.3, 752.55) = 0.020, 41.8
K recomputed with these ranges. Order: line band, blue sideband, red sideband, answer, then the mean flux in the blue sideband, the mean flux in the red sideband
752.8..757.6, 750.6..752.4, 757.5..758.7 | -0.13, 41.6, 42.8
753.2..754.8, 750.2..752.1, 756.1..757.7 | -0.05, 41.4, 42.7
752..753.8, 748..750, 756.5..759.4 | -0.02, 42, 42.9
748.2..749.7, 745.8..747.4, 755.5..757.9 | 0.01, 42.1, 43.1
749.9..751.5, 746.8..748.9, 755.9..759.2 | 0.06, 42.8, 43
